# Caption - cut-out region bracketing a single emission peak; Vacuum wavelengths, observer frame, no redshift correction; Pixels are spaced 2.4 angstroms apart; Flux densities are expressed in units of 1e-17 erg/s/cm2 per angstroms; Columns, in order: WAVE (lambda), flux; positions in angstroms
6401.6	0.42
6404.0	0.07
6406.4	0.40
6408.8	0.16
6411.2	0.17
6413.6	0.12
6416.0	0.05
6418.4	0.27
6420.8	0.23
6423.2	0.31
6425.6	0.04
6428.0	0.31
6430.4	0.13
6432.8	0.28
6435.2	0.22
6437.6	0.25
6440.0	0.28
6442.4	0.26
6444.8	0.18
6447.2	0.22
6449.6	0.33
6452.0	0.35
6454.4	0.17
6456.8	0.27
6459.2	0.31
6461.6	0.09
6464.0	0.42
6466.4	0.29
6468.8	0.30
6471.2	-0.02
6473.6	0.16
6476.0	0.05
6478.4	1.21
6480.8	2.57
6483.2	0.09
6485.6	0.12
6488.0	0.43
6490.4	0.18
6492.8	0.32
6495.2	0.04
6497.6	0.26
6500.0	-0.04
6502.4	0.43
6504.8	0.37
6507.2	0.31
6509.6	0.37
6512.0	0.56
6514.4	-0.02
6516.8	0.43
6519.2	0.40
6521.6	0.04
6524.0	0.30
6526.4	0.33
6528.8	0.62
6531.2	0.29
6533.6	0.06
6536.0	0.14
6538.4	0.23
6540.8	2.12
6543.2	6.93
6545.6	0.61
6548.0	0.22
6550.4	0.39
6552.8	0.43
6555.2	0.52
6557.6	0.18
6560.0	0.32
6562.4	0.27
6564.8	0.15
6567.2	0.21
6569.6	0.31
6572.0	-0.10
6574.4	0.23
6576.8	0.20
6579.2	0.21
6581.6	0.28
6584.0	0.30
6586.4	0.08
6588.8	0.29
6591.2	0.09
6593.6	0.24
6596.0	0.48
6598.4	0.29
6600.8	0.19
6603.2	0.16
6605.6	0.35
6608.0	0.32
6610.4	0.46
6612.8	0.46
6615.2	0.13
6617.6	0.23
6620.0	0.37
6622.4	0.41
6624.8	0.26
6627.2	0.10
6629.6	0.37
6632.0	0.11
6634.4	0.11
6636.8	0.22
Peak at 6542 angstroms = [O III]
